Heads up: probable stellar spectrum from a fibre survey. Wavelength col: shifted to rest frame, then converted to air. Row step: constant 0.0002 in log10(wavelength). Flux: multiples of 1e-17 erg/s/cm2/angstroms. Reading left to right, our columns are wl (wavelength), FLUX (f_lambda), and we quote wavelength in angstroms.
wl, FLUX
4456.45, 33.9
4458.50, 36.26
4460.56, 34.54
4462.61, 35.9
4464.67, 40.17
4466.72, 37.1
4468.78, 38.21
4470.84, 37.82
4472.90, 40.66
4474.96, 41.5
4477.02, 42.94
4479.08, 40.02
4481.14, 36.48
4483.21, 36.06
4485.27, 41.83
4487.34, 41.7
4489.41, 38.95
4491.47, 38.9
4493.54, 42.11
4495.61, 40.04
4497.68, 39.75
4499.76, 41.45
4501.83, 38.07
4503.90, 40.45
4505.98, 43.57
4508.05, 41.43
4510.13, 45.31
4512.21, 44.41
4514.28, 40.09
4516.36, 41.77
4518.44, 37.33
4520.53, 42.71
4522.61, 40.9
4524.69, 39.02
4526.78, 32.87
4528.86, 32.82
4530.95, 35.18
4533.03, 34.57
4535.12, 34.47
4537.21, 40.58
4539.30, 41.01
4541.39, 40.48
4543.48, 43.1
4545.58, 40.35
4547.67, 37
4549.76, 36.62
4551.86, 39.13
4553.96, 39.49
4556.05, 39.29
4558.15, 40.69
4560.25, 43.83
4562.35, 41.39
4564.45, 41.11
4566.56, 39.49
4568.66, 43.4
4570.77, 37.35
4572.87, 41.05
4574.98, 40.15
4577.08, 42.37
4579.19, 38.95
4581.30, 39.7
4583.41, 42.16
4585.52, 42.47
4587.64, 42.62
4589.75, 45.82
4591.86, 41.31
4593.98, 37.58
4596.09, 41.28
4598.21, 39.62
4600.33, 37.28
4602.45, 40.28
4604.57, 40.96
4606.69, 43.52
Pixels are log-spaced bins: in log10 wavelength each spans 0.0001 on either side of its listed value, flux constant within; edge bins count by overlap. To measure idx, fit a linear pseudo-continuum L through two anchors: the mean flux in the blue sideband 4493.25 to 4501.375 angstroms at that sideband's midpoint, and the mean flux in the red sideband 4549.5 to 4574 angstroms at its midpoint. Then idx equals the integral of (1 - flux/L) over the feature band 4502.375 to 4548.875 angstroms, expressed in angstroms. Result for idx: 1.08 angstroms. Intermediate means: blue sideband 40.5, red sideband 40.3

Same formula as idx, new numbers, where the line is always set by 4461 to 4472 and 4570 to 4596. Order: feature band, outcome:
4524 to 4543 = 1.3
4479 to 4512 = -1.7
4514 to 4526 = -0.3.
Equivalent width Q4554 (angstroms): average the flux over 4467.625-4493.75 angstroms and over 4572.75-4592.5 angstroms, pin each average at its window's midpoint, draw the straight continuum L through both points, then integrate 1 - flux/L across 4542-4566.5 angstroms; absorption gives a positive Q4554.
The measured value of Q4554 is 0.6 angstroms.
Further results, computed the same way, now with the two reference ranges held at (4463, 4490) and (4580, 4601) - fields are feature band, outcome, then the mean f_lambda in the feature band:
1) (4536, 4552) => 0.2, 39.8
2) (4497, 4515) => -0.8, 41.7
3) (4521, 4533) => 1.1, 36.4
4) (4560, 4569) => -0.2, 41.5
